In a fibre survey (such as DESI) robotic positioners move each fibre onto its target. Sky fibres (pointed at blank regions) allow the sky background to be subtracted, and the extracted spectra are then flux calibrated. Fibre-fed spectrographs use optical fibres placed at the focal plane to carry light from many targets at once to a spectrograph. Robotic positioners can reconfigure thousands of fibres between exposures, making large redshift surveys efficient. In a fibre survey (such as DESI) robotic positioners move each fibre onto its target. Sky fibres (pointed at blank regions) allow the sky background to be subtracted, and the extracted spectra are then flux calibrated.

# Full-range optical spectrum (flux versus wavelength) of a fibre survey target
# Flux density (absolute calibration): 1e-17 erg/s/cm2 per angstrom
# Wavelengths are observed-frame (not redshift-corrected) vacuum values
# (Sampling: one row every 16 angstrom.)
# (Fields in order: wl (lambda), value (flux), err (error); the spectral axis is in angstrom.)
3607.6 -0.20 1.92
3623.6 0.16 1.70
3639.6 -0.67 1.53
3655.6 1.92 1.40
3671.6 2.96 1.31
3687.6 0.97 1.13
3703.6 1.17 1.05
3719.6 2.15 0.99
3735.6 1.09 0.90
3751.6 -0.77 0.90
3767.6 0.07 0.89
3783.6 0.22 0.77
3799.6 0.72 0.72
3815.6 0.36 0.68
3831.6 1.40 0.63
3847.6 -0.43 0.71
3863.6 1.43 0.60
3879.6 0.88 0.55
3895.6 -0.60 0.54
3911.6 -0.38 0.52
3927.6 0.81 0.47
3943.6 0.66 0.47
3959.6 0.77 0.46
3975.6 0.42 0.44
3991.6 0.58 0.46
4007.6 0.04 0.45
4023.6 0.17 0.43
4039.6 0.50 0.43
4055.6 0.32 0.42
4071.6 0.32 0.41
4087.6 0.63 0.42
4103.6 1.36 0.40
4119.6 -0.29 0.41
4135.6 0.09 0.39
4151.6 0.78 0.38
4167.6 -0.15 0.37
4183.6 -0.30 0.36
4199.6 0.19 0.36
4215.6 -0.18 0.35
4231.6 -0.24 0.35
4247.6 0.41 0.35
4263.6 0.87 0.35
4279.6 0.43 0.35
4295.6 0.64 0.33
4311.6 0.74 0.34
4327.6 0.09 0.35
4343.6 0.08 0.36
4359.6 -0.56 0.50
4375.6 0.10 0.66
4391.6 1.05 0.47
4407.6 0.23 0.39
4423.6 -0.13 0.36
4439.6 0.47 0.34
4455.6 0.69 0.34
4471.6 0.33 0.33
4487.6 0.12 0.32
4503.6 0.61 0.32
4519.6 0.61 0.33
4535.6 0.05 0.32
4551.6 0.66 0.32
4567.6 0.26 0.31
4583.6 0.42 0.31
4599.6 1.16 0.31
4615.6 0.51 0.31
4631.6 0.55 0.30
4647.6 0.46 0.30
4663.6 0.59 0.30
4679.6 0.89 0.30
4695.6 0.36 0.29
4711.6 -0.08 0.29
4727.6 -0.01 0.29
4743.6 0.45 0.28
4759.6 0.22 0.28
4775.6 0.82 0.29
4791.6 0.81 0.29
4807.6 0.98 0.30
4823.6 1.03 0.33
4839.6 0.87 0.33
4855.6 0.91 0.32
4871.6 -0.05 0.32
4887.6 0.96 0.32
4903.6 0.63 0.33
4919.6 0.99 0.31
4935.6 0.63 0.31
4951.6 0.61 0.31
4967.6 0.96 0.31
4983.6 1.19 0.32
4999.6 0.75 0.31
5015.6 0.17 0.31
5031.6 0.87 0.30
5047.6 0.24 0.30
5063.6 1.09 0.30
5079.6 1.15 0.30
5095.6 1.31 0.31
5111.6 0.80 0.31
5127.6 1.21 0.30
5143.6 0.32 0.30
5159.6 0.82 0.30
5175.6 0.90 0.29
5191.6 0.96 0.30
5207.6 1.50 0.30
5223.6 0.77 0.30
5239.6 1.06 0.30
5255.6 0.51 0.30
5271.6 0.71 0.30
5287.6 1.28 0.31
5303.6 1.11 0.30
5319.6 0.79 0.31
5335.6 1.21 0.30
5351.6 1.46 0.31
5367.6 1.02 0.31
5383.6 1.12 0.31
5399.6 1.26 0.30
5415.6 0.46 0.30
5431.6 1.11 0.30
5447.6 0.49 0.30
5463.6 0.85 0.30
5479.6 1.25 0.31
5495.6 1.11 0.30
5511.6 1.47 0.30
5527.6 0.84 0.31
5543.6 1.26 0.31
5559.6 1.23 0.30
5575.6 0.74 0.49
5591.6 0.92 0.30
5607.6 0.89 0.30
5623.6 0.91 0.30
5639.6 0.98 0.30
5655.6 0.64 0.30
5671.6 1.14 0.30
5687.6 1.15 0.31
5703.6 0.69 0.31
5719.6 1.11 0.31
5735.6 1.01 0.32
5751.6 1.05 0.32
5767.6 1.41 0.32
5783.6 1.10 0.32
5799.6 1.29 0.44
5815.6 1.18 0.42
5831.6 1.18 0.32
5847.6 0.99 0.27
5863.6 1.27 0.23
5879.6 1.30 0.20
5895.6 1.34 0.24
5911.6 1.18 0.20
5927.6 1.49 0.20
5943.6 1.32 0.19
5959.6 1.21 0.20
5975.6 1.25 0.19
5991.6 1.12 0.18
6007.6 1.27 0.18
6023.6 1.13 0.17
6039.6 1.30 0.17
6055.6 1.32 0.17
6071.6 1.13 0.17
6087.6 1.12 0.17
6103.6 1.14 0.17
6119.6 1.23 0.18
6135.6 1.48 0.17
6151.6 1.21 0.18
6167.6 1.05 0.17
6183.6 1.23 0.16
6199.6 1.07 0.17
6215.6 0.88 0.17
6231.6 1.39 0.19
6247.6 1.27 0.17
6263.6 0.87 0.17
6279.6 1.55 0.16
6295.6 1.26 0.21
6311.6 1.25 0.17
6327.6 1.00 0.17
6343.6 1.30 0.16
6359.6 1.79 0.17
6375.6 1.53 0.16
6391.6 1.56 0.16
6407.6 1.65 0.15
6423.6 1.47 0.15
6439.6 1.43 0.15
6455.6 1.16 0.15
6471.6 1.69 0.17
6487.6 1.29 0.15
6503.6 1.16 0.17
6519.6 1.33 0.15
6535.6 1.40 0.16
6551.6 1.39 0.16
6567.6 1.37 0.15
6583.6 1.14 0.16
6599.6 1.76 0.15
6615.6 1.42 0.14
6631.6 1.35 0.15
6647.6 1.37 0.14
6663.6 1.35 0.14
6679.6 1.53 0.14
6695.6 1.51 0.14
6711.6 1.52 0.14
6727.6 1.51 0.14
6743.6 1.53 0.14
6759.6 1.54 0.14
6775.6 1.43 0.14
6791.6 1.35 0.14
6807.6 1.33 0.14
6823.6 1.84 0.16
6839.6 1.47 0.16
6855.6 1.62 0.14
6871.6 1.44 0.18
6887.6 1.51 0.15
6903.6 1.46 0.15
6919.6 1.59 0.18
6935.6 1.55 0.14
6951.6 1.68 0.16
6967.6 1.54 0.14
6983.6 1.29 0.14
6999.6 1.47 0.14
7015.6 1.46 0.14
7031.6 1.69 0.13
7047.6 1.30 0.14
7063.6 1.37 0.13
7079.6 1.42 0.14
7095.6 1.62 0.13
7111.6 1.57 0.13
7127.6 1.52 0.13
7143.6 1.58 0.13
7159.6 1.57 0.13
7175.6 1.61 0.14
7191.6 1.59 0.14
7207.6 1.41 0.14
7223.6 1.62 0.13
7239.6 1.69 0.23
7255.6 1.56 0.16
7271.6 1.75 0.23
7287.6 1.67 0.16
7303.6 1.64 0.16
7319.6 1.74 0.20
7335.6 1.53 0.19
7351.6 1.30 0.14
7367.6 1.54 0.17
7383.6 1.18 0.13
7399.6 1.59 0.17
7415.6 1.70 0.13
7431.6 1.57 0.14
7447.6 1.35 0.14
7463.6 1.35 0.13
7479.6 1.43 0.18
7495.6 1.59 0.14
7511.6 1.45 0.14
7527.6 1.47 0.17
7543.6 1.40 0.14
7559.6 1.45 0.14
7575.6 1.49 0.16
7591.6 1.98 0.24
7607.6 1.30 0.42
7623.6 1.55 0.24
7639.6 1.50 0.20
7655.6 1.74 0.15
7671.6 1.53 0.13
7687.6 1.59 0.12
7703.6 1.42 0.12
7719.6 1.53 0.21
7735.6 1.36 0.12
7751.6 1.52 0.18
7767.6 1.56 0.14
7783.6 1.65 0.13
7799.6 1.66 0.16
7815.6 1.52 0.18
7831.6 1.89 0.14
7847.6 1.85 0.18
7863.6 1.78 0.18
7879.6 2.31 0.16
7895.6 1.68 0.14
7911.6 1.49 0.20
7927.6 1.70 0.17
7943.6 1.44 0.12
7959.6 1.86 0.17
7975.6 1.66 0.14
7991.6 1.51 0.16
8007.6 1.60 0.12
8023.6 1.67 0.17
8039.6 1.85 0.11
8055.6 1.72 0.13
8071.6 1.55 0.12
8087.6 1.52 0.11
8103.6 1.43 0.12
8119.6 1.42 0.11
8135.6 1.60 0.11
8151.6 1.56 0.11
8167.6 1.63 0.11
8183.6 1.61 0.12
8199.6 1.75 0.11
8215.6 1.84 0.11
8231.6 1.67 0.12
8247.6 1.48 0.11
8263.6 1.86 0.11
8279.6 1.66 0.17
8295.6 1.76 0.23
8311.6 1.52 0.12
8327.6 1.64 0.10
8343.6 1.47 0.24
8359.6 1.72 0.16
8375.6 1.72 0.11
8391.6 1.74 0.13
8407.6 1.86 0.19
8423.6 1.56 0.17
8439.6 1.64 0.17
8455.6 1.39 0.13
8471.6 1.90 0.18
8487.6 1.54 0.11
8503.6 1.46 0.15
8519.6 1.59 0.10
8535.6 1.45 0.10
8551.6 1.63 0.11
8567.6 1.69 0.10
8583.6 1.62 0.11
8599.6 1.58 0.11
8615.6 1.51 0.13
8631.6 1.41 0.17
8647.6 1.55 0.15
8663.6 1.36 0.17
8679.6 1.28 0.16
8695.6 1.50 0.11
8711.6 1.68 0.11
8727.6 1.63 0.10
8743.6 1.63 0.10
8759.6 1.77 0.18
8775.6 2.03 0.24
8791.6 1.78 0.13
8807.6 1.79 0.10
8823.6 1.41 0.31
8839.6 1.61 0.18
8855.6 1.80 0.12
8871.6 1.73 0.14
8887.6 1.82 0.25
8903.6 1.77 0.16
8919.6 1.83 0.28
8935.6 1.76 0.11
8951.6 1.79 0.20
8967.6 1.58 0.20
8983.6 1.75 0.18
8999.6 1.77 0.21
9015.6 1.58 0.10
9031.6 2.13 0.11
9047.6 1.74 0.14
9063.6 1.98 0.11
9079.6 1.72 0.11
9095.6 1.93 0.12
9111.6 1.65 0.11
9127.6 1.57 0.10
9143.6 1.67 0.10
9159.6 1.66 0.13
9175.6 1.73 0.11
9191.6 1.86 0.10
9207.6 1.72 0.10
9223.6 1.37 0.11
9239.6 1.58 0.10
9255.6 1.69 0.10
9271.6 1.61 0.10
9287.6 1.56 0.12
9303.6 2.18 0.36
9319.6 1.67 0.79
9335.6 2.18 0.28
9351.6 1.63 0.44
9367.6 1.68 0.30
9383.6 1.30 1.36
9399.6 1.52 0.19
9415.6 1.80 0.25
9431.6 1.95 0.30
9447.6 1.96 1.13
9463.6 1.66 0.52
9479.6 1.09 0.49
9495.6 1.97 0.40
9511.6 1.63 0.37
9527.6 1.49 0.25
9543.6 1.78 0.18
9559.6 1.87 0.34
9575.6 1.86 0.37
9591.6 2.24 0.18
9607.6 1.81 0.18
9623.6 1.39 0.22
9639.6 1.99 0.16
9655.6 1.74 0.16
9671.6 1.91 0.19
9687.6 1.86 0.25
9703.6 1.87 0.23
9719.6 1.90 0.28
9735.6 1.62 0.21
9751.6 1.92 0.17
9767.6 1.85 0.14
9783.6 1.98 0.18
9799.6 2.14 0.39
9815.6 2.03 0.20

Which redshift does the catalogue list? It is 0.20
